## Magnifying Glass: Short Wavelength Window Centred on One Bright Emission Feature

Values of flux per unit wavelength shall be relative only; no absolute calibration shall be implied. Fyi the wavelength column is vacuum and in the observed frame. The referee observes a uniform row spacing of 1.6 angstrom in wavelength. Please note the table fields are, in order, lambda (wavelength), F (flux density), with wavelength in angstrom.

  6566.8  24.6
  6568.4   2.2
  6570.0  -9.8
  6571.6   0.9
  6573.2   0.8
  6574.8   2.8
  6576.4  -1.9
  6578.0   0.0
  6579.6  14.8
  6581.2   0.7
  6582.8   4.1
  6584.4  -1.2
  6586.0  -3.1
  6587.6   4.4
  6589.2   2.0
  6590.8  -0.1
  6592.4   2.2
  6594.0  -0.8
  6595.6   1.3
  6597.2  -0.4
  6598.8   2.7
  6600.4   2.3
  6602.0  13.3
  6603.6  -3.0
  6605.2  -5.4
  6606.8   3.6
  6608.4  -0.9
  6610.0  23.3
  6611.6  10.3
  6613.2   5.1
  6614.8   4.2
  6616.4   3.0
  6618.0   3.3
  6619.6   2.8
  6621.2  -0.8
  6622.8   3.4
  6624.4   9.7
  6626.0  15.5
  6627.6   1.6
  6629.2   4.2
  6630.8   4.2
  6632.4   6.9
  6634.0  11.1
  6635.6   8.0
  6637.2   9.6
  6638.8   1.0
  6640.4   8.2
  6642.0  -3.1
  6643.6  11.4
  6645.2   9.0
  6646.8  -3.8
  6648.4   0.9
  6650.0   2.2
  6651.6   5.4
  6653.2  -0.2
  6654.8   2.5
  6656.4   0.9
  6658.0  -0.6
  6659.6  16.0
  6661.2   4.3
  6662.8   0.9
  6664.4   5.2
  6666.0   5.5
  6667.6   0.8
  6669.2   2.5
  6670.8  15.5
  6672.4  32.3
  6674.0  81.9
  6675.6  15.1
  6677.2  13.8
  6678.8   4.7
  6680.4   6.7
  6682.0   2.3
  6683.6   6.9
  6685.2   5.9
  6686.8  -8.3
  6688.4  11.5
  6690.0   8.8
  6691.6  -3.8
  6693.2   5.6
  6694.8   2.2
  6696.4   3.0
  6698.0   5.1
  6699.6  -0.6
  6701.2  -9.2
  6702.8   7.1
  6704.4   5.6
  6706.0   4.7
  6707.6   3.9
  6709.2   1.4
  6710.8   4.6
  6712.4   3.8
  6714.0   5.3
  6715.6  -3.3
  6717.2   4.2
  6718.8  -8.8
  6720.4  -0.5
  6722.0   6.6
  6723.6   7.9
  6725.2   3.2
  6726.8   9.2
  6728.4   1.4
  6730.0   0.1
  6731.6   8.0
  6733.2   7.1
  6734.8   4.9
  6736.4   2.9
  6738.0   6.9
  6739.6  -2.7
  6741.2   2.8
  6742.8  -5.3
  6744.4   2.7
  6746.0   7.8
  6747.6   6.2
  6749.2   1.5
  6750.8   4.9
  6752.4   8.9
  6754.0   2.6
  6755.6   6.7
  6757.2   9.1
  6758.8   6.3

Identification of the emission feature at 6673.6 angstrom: [O III]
